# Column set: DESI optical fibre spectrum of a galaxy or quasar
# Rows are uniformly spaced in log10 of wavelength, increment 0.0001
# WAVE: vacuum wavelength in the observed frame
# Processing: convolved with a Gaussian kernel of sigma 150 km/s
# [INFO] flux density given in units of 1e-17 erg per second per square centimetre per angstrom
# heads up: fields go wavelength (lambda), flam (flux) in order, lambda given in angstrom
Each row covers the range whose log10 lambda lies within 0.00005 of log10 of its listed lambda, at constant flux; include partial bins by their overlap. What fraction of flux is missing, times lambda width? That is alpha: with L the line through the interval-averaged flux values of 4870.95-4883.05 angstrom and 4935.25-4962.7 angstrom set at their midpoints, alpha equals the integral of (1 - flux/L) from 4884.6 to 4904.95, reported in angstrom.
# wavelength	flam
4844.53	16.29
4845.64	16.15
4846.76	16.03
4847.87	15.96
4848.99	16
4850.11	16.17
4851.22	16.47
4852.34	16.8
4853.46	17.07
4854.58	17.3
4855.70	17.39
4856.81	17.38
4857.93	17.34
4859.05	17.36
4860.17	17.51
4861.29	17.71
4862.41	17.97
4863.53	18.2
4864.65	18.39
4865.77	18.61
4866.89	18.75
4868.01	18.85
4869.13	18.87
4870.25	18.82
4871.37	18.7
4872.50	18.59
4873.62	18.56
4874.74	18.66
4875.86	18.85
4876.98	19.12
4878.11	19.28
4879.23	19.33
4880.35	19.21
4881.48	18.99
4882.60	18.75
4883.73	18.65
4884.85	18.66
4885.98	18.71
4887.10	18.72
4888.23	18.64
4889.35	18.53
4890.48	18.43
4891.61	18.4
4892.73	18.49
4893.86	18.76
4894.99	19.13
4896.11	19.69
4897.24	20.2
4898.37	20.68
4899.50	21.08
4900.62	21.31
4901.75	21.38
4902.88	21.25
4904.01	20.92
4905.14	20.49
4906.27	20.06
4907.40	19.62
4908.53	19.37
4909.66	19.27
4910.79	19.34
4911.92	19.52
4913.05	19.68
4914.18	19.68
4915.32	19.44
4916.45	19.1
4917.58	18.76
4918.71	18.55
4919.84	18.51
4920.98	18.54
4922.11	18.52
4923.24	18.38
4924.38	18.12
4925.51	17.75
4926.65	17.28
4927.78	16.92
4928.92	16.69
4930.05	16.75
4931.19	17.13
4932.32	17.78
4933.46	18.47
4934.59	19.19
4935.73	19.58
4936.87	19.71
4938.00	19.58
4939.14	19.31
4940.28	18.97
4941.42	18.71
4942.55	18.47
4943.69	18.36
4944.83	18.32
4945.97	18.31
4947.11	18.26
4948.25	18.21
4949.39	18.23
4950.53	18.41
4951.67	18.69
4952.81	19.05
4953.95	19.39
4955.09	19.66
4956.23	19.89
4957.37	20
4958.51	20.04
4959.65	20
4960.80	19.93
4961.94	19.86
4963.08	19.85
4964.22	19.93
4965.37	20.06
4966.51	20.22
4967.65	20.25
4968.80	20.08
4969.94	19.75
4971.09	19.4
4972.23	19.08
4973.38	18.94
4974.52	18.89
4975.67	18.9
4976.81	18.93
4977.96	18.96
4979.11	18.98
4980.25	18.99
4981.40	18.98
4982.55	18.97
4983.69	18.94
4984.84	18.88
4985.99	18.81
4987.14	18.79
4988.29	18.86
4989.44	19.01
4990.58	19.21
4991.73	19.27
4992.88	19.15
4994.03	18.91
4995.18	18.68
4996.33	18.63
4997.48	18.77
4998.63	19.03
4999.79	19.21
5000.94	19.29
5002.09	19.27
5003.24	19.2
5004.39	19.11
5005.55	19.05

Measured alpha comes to -0.7 angstrom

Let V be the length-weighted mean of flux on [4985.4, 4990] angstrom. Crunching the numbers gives 18.8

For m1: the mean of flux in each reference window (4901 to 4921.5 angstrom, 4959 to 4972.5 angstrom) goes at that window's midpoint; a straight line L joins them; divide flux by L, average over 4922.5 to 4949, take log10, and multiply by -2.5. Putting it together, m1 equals 0.08 mag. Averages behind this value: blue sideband 19.6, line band 18.3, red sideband 19.9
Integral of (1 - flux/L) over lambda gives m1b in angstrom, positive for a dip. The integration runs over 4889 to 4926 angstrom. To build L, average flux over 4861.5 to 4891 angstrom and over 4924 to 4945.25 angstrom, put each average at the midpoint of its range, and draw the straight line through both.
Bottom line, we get -1.9 angstrom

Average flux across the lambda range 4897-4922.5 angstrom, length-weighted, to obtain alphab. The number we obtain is 19.8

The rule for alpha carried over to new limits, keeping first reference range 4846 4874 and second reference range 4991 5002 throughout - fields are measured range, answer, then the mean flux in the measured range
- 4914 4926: -0.3 angstrom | 18.6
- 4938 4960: -0.5 angstrom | 19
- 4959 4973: -0.9 angstrom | 19.8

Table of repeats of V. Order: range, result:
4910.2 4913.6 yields 19.5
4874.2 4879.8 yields 19.1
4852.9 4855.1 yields 17.2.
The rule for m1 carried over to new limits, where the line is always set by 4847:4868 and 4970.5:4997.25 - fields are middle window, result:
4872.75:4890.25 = -0.069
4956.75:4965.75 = -0.072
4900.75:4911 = -0.129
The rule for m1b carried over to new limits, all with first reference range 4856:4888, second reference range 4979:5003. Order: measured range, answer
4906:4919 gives -0.5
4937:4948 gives 0.0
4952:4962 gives -0.5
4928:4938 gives 0.3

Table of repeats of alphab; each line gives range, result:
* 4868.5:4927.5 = 19.2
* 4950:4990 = 19.4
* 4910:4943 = 18.6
